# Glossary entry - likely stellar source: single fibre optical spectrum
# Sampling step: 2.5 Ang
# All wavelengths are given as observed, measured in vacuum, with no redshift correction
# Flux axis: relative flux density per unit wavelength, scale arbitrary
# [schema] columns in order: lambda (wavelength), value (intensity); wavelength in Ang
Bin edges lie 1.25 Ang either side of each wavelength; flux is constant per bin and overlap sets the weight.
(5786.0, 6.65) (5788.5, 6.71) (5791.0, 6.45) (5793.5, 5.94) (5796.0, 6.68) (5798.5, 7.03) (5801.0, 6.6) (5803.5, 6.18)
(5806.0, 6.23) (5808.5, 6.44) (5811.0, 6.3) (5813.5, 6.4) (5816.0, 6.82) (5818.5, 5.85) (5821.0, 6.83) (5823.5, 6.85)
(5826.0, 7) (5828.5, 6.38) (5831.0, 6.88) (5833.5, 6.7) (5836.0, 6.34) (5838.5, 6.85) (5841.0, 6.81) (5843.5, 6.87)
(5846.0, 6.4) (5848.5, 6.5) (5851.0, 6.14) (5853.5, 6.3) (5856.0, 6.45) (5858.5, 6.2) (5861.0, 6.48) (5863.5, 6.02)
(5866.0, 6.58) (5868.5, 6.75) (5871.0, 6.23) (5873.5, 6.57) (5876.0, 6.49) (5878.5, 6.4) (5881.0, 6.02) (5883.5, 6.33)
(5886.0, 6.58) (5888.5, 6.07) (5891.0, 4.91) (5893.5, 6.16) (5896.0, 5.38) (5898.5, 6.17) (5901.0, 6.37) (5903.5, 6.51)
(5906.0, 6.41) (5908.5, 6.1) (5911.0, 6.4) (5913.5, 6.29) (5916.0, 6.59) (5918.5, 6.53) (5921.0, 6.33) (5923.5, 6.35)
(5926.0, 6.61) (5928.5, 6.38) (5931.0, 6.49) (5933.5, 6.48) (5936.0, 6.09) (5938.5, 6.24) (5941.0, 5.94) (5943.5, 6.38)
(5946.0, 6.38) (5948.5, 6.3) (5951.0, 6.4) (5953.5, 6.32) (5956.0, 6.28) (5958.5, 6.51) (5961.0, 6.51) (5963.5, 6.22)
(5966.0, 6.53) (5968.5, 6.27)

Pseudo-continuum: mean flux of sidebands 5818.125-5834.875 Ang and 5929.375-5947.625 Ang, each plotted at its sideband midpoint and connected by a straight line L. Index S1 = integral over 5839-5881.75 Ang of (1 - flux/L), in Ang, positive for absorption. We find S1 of 0.8 Ang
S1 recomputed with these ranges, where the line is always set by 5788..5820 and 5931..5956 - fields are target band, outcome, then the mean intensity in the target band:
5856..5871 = -0.1 Ang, 6.4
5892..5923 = 0.3 Ang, 6.26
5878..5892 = 0.7 Ang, 6.05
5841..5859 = -0.2 Ang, 6.45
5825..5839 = -0.6 Ang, 6.68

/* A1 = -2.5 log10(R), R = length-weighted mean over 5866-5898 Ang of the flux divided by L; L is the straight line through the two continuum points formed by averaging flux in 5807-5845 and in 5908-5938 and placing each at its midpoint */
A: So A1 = 0.054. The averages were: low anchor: 6.62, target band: 6.17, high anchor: 6.39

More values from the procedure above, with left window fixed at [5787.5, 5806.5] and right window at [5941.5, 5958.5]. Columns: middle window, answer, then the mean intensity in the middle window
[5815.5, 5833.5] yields -0.03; 6.65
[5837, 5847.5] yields -0.05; 6.72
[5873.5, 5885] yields 0.01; 6.34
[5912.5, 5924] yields -0.01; 6.43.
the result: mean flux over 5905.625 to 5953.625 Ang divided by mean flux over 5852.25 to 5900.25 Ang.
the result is 1.02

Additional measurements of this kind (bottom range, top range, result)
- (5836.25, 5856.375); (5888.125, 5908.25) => 0.92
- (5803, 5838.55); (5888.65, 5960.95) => 0.96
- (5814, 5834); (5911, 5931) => 0.97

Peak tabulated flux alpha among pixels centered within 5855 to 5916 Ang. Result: 6.75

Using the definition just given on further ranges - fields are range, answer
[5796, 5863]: 7.03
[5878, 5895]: 6.58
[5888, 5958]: 6.61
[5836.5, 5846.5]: 6.87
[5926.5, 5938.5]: 6.49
